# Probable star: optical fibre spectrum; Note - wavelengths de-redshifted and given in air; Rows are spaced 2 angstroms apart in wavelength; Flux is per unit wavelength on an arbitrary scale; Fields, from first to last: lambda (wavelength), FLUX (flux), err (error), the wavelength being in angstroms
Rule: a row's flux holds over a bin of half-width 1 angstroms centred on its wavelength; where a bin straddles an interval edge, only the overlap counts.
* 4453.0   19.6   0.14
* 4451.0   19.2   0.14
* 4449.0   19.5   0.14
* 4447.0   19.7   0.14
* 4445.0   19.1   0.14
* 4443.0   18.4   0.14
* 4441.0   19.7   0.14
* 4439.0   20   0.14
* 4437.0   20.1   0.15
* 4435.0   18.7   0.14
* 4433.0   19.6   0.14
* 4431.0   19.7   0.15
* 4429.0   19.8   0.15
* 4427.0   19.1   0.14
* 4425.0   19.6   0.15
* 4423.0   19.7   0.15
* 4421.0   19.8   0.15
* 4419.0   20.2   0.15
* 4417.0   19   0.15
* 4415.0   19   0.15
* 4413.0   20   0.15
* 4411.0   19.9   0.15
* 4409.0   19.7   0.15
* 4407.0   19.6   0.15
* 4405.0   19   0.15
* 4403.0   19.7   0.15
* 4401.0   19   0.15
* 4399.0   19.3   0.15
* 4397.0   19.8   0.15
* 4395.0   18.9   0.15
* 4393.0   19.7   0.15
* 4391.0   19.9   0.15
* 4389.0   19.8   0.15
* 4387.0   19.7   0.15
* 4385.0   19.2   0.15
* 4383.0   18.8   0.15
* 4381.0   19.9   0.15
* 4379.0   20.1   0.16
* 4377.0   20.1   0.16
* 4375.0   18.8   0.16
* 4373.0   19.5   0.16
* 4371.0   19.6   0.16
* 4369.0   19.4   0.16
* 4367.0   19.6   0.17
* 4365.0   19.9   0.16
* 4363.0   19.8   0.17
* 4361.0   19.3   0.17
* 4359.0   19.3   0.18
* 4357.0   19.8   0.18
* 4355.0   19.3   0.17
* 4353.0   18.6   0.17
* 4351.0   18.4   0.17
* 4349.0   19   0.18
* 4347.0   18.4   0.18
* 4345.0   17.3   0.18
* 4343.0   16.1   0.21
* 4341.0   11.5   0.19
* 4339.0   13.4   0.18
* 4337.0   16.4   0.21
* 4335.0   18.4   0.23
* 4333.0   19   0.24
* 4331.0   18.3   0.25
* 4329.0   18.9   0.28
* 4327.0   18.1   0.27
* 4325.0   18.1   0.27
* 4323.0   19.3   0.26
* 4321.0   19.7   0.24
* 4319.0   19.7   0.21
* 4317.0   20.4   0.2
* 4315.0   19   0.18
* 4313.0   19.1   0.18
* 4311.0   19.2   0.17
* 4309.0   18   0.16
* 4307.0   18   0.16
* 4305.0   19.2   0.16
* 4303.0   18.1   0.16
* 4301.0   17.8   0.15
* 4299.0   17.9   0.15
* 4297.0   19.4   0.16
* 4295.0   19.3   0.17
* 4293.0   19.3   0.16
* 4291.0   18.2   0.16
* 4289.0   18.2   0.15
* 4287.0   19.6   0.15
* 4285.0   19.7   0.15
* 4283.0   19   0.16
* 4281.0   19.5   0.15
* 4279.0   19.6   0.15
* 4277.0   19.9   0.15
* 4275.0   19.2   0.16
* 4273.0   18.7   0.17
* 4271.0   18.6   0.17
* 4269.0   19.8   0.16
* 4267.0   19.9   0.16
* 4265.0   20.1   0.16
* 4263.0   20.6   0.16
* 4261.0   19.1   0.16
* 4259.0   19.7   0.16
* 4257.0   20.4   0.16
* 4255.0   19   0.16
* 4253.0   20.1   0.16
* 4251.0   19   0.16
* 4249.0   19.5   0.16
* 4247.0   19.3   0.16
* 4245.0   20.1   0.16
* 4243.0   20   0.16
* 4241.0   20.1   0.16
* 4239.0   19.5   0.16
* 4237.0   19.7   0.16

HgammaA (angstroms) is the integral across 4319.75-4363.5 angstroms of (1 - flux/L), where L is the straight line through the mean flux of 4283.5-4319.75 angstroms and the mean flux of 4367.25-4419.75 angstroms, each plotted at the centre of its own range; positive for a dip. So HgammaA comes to 2.6 angstroms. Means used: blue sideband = 18.9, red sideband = 19.5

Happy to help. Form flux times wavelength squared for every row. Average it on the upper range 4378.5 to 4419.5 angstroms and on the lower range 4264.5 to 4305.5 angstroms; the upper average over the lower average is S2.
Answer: 1.08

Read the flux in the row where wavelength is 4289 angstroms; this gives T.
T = 18.2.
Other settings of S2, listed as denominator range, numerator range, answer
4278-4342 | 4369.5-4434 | 1.11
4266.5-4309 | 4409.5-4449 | 1.10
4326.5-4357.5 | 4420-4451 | 1.16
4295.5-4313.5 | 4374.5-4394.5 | 1.10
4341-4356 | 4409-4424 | 1.14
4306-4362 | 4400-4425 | 1.11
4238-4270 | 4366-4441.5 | 1.06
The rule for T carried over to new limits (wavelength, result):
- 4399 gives 19.3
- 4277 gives 19.9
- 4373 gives 19.5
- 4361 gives 19.3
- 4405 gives 19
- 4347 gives 18.4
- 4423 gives 19.7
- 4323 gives 19.3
